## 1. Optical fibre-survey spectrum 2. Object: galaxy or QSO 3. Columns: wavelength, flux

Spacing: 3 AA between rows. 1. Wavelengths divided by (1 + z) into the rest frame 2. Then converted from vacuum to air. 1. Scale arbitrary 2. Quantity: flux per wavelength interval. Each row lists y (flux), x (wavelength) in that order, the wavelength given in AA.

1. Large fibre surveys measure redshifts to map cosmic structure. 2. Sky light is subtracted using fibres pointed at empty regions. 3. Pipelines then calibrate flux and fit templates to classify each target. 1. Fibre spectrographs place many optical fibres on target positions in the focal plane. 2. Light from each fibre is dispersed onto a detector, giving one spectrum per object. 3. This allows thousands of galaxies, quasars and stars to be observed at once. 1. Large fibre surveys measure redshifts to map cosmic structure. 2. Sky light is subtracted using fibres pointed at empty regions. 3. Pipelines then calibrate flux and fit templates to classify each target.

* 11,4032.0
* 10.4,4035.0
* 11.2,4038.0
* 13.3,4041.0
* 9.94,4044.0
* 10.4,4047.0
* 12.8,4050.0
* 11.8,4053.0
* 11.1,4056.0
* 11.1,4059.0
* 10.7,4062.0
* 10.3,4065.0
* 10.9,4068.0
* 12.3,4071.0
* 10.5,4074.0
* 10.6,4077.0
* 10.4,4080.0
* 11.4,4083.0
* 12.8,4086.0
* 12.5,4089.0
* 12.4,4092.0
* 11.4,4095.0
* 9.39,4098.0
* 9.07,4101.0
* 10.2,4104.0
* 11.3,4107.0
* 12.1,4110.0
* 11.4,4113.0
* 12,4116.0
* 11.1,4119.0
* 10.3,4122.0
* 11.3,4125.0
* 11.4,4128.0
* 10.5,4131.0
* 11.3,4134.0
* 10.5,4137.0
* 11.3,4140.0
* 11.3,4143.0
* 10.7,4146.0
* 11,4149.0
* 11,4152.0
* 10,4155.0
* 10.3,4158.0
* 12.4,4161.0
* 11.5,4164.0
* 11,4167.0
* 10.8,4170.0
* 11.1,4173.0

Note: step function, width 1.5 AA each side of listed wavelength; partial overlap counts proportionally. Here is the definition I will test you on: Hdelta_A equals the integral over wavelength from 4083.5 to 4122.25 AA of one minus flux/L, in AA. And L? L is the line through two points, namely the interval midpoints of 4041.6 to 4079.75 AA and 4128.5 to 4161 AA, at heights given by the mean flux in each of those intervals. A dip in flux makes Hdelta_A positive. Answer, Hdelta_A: -1.0 AA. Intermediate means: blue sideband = 11.1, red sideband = 10.9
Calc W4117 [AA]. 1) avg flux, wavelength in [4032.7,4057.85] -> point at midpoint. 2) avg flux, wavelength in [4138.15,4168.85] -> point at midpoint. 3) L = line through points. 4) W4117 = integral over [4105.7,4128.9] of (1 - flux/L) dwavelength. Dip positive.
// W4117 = -0.5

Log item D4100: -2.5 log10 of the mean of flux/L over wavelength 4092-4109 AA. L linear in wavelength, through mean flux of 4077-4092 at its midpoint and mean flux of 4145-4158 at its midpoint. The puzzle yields 0.09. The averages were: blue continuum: 11.7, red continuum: 10.6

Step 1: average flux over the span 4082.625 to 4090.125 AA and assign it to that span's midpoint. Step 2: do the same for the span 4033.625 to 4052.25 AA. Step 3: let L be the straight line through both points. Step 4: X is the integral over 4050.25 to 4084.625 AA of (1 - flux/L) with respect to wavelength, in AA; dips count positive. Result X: 2.4 AA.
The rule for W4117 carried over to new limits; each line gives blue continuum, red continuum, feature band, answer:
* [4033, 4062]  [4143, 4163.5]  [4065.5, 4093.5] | -0.7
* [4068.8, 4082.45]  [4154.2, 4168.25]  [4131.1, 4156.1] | 0.4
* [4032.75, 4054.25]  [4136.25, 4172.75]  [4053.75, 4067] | 0.5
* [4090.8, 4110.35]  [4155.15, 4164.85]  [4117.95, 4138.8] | 0.1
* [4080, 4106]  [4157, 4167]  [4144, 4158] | 0.9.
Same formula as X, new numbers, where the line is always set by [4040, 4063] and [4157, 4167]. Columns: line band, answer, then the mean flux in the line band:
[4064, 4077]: 0.4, 11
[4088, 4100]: 0.1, 11.3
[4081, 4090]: -0.6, 12.1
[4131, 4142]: 0.4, 11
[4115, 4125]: 0.2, 11.1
